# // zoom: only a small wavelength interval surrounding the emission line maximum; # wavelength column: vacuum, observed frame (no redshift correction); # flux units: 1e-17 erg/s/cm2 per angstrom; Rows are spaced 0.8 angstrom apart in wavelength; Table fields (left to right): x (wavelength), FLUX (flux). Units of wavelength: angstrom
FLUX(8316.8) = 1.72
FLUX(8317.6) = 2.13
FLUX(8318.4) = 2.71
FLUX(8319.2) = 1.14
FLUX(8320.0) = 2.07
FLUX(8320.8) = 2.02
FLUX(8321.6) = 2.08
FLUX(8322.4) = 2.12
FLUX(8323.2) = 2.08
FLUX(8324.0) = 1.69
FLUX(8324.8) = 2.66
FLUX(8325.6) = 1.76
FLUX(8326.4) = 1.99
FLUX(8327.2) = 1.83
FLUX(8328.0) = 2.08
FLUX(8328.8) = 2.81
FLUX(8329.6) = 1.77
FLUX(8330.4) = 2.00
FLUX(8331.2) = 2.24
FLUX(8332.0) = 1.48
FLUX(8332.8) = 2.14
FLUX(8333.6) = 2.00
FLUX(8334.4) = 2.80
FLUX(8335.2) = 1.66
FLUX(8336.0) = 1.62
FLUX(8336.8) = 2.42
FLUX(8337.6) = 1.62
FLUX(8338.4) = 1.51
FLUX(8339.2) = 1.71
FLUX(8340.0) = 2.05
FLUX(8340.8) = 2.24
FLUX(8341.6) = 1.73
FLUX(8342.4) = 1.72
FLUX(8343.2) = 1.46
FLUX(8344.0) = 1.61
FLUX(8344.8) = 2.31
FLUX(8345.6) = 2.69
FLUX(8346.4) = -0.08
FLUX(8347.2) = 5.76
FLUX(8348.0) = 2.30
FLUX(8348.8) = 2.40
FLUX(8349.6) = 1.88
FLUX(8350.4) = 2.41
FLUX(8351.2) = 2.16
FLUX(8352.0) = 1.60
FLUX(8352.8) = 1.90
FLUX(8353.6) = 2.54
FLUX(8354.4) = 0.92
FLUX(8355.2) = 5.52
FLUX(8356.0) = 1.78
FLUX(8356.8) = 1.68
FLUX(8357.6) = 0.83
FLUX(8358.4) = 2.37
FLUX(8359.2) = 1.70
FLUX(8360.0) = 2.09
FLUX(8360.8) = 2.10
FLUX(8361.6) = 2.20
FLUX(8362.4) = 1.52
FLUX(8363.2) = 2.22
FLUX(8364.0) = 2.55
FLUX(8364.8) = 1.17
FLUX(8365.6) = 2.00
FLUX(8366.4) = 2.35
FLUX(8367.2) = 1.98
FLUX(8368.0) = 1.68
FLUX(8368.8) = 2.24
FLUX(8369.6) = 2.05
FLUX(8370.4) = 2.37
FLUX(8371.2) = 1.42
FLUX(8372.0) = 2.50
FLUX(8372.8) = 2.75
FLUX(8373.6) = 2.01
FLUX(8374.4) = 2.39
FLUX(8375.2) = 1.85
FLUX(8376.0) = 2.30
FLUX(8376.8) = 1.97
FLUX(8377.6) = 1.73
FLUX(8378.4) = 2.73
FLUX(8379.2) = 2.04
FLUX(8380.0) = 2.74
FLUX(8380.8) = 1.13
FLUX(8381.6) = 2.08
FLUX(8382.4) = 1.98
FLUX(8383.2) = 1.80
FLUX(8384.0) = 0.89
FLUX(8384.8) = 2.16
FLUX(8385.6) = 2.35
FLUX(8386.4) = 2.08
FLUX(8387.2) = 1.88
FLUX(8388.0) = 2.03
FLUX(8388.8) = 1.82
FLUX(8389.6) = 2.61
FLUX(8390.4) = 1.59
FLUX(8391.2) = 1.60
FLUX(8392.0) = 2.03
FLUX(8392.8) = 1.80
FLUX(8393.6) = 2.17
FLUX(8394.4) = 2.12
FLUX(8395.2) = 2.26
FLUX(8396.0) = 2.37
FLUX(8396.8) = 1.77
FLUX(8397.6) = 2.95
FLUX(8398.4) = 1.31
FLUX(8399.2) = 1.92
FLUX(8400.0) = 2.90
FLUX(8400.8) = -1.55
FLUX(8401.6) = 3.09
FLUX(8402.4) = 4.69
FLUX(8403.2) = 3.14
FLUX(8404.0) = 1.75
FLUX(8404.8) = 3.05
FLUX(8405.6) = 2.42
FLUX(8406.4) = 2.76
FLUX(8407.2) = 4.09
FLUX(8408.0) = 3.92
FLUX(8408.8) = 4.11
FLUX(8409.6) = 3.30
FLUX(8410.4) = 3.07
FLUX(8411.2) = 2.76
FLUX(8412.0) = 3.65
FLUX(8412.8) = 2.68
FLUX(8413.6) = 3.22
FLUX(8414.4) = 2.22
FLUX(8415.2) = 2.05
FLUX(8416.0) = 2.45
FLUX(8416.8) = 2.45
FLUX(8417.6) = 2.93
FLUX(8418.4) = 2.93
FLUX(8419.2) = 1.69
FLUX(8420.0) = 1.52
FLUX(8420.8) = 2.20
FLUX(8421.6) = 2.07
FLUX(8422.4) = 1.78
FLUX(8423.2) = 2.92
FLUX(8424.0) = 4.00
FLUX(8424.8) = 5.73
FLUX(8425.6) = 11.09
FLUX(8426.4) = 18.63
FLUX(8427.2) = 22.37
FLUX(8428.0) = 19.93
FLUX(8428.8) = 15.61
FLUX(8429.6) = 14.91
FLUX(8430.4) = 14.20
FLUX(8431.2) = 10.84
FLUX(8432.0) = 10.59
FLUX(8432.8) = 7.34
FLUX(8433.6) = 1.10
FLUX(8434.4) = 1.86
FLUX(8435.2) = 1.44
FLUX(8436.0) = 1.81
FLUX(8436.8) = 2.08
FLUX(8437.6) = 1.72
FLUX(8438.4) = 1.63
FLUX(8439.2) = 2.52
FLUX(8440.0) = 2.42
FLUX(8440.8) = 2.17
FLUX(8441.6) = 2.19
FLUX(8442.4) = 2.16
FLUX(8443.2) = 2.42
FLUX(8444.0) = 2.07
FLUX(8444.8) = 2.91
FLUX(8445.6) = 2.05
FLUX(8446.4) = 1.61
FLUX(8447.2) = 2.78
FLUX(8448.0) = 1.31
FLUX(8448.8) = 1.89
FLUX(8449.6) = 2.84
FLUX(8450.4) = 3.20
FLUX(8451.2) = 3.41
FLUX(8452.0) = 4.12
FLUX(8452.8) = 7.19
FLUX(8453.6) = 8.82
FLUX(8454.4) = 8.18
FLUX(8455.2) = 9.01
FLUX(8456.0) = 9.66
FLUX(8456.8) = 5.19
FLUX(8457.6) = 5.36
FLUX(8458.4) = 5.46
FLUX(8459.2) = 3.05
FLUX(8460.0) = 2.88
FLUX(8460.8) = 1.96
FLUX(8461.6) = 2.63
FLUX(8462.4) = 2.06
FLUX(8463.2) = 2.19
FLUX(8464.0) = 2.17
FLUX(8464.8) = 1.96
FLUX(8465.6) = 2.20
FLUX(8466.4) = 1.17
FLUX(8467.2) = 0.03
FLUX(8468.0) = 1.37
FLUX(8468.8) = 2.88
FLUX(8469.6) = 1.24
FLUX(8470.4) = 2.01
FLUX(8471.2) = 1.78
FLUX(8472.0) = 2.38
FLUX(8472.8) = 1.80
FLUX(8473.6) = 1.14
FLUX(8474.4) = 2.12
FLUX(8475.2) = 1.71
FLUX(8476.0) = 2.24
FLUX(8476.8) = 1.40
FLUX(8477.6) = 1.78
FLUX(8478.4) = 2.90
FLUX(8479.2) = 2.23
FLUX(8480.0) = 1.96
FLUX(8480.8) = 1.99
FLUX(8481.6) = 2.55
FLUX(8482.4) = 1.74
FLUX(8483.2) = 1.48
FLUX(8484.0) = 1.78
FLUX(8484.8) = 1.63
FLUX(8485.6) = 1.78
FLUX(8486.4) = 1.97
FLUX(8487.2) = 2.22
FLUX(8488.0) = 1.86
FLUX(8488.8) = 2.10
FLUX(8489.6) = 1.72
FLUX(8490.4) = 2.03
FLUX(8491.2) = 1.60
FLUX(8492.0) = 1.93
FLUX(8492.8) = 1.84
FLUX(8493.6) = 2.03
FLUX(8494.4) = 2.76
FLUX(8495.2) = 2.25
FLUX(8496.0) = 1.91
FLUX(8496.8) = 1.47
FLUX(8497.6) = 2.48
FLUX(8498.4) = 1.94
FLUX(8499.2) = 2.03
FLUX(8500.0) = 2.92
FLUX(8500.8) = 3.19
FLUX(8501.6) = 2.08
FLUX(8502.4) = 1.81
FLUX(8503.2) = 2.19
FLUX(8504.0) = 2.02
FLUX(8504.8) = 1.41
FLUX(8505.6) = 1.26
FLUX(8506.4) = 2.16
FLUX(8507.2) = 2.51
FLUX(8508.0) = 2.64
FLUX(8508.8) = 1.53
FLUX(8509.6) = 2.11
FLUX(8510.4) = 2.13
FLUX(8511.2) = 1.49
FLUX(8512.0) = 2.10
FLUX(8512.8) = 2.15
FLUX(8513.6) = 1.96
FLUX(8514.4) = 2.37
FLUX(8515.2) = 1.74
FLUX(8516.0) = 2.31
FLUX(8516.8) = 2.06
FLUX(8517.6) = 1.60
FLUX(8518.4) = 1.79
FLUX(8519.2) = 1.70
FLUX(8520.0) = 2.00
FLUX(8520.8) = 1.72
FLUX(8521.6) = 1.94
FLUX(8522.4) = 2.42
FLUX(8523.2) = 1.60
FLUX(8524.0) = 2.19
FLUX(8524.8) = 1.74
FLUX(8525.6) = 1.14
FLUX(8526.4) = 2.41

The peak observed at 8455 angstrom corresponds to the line [N II]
